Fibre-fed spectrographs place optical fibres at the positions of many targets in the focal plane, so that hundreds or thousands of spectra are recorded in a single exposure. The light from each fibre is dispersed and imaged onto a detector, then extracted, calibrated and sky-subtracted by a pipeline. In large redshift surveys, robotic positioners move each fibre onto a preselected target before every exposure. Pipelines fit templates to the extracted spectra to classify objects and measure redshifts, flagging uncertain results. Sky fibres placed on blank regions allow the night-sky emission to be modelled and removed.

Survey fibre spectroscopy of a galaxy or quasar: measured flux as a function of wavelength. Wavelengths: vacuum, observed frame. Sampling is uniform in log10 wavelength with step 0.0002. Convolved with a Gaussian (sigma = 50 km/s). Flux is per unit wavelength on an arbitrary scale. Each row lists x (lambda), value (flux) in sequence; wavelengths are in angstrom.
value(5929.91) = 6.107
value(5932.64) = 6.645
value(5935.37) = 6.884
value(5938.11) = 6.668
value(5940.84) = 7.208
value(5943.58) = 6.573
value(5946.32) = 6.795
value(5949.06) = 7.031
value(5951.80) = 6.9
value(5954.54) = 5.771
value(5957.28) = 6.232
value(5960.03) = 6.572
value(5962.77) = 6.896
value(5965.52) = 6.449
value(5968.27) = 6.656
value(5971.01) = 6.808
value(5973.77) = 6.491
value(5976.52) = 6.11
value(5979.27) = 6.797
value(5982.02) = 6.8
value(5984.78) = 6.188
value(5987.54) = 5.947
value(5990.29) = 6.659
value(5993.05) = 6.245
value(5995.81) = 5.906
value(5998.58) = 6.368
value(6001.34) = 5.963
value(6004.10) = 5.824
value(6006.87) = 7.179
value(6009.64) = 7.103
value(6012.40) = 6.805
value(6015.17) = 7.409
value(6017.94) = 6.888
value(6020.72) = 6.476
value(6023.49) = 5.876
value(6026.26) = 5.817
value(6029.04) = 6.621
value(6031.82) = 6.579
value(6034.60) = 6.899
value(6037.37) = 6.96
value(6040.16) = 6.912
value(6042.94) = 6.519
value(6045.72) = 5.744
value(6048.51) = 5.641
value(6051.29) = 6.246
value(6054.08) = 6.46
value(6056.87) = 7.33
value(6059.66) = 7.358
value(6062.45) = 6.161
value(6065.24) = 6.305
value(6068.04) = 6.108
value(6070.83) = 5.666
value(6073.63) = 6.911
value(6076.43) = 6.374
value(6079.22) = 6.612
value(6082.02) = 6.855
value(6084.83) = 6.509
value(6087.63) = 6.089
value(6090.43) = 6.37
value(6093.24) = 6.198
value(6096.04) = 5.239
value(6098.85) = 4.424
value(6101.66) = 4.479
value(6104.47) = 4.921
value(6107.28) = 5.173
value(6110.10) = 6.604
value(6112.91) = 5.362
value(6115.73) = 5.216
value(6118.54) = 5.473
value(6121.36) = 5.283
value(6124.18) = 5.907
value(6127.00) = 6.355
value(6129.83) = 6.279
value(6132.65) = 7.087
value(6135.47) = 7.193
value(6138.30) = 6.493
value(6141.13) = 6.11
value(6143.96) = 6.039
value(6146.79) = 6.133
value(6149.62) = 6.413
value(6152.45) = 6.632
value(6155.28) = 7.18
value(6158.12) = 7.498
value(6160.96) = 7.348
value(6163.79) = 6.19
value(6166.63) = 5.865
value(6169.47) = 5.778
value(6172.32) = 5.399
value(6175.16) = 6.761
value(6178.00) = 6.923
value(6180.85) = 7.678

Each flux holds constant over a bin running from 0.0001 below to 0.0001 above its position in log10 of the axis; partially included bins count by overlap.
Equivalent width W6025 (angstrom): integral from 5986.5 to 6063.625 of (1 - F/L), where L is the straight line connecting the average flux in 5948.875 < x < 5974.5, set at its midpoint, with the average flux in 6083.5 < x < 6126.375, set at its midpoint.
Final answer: -4.9 angstrom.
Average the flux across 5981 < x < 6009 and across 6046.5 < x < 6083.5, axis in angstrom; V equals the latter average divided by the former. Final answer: 1.0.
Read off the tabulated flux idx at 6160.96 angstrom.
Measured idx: 7.348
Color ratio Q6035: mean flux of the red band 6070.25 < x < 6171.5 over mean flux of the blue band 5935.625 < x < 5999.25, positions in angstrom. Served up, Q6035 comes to 0.94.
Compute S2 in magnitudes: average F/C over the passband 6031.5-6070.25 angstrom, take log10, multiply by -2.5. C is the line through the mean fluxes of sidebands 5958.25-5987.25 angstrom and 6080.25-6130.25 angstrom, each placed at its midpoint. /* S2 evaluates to -0.08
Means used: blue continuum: 6.55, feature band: 6.5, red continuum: 5.7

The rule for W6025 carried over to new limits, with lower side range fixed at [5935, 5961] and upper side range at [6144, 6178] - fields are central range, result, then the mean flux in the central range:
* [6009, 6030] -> 0.0 angstrom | 6.61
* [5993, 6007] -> 0.9 angstrom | 6.16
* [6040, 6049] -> 0.6 angstrom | 6.16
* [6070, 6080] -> 0.2 angstrom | 6.42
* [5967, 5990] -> 0.5 angstrom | 6.48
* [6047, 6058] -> 0.3 angstrom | 6.39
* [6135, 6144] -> 0.1 angstrom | 6.44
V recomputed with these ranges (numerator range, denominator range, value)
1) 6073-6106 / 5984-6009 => 0.94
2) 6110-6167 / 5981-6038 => 0.97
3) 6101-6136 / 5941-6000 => 0.89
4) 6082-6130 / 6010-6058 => 0.86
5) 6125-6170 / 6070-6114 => 1.12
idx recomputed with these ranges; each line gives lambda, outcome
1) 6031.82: 6.579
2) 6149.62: 6.413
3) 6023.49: 5.876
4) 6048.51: 5.641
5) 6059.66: 7.358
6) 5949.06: 7.031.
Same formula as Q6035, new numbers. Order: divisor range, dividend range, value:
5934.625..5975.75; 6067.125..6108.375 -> 0.88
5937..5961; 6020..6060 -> 0.98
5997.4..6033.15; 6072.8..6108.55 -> 0.89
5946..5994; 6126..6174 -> 0.99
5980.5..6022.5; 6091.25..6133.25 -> 0.86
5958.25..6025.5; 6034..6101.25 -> 0.97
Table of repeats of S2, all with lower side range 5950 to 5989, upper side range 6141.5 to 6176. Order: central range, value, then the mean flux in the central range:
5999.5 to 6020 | -0.04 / 6.72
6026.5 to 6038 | -0.03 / 6.66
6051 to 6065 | -0.04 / 6.71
